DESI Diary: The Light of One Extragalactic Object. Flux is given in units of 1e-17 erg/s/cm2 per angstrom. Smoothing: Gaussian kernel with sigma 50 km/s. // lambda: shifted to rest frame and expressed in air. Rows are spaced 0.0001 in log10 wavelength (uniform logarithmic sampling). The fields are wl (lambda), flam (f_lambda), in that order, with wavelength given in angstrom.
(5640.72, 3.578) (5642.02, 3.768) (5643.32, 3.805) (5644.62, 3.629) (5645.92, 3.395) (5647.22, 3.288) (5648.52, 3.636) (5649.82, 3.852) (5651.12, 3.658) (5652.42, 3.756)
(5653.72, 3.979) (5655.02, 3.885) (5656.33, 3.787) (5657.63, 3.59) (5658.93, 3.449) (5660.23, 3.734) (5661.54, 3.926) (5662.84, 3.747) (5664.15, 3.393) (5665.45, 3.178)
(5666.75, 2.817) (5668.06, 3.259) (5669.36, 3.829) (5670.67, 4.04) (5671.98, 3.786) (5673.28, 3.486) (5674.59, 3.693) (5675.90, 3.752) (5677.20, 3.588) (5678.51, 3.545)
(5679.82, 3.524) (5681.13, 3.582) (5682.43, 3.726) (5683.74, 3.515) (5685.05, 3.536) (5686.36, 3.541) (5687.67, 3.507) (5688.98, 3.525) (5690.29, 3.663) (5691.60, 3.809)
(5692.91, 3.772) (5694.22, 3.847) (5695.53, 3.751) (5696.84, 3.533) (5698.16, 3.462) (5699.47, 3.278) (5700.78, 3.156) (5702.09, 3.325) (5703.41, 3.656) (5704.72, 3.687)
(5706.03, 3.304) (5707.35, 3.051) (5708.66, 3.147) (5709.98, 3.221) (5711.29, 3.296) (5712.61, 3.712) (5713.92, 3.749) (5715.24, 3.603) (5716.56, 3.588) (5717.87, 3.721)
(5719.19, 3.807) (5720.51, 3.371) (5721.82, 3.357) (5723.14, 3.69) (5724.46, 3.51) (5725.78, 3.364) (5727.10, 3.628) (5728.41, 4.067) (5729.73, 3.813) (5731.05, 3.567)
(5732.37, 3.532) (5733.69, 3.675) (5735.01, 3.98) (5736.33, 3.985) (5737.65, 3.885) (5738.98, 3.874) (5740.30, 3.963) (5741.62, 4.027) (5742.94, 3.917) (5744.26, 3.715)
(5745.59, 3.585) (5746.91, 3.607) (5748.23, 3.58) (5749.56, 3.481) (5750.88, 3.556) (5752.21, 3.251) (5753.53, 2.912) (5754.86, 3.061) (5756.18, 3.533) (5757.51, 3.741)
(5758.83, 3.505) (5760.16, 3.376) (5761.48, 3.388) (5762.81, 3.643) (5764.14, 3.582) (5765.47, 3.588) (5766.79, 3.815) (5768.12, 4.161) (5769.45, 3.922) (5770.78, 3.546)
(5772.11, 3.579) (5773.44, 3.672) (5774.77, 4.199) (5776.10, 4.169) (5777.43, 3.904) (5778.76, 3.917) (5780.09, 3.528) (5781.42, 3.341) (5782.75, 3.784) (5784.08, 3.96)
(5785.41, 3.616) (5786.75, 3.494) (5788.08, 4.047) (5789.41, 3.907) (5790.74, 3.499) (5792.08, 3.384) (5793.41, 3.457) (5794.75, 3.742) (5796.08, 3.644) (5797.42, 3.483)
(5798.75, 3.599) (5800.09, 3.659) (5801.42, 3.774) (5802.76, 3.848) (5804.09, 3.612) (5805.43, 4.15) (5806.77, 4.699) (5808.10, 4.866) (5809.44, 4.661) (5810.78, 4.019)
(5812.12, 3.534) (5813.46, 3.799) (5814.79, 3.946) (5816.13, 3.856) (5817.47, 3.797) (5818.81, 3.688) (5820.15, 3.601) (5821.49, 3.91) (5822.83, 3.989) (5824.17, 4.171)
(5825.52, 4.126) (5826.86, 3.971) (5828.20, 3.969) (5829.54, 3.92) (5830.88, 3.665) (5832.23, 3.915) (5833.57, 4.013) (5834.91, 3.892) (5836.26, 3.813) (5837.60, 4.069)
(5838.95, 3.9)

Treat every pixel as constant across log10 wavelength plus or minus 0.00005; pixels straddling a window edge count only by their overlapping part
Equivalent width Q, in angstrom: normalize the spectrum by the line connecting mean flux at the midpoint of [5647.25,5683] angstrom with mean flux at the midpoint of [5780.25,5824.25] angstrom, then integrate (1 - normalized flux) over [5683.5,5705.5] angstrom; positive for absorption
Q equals 0.7 angstrom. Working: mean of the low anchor 3.63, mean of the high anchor 3.83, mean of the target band 3.56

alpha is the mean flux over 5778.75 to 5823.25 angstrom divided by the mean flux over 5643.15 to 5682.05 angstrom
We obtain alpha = 1.05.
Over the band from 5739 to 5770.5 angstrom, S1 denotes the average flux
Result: 3.61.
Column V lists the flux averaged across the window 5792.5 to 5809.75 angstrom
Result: 3.92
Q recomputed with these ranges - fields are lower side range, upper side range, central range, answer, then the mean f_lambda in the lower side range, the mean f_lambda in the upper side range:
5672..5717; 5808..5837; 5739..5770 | 1.0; 3.54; 3.94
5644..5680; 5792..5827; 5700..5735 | 1.8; 3.62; 3.9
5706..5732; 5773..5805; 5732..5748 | -1.0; 3.53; 3.72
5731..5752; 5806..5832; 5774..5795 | 0.8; 3.74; 4.01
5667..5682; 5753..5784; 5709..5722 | 0.3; 3.62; 3.66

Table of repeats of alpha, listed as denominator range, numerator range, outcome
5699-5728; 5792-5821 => 1.11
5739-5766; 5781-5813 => 1.08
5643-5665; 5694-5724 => 0.95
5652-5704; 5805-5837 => 1.11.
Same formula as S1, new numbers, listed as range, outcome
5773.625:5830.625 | 3.86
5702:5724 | 3.49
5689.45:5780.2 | 3.62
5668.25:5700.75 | 3.62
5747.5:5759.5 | 3.4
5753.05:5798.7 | 3.65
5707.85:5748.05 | 3.66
